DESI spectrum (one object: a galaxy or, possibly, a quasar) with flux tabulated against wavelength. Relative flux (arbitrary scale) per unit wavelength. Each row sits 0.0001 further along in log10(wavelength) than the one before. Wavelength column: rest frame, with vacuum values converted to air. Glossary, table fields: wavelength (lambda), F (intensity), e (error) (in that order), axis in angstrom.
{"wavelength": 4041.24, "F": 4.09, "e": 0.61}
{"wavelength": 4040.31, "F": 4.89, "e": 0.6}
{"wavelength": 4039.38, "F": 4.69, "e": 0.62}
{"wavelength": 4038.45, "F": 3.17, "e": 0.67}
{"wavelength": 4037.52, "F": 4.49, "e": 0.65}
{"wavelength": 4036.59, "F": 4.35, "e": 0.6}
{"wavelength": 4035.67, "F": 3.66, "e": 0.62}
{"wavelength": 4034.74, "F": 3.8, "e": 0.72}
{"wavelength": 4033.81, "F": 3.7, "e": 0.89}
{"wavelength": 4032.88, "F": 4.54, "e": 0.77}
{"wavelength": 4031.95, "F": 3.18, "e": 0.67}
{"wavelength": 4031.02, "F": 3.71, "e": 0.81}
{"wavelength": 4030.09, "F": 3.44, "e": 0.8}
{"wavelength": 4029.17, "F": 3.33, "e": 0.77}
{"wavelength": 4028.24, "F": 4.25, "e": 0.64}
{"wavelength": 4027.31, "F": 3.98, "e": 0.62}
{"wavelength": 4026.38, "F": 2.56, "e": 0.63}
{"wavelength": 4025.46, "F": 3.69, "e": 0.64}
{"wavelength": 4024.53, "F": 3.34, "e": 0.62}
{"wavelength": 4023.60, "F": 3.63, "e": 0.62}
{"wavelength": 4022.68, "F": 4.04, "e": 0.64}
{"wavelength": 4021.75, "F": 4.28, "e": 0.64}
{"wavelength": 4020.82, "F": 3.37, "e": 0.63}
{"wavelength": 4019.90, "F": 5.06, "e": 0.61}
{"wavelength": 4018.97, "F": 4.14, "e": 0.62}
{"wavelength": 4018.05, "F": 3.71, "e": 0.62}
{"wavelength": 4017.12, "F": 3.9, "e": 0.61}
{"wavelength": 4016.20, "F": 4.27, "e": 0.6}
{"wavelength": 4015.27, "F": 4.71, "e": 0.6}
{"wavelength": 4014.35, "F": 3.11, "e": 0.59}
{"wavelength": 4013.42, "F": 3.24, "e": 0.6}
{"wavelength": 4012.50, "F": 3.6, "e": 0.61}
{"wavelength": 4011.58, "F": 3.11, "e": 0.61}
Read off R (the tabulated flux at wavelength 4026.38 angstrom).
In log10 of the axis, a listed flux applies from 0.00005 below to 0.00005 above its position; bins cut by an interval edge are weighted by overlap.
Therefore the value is 2.56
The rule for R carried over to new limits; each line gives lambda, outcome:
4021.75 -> 4.28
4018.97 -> 4.14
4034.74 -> 3.8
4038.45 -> 3.17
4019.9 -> 5.06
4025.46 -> 3.69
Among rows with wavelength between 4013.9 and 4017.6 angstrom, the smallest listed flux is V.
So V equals 3.11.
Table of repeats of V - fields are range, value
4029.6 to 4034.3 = 3.18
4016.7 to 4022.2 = 3.37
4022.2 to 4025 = 3.34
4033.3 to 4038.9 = 3.17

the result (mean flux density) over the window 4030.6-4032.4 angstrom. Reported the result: 3.44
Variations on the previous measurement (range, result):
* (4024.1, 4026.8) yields 3.21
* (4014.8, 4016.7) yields 4.48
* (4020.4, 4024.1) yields 3.83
